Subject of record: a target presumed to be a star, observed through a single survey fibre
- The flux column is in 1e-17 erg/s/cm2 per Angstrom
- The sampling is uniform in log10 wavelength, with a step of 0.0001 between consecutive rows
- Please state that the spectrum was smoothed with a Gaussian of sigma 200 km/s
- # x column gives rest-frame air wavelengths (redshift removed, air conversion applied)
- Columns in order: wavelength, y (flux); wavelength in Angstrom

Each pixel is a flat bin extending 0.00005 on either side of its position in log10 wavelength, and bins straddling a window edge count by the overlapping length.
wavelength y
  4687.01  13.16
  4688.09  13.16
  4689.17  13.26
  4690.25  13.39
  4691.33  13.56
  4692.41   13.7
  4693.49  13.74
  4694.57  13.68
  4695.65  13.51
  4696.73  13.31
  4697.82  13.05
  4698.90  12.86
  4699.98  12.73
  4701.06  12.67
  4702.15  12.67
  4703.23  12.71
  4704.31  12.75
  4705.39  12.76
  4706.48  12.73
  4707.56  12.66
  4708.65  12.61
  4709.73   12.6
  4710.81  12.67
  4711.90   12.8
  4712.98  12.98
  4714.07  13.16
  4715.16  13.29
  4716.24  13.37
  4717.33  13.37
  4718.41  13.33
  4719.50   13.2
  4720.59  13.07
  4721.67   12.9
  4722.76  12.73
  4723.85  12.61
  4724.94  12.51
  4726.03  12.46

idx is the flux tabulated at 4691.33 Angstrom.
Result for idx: 13.56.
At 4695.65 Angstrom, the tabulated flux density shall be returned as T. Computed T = 13.51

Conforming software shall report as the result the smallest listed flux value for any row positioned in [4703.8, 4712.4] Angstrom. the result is 12.6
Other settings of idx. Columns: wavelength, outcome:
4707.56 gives 12.66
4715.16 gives 13.29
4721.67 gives 12.9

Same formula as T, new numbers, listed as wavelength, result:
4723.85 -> 12.61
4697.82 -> 13.05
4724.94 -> 12.51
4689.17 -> 13.26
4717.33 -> 13.37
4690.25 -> 13.39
